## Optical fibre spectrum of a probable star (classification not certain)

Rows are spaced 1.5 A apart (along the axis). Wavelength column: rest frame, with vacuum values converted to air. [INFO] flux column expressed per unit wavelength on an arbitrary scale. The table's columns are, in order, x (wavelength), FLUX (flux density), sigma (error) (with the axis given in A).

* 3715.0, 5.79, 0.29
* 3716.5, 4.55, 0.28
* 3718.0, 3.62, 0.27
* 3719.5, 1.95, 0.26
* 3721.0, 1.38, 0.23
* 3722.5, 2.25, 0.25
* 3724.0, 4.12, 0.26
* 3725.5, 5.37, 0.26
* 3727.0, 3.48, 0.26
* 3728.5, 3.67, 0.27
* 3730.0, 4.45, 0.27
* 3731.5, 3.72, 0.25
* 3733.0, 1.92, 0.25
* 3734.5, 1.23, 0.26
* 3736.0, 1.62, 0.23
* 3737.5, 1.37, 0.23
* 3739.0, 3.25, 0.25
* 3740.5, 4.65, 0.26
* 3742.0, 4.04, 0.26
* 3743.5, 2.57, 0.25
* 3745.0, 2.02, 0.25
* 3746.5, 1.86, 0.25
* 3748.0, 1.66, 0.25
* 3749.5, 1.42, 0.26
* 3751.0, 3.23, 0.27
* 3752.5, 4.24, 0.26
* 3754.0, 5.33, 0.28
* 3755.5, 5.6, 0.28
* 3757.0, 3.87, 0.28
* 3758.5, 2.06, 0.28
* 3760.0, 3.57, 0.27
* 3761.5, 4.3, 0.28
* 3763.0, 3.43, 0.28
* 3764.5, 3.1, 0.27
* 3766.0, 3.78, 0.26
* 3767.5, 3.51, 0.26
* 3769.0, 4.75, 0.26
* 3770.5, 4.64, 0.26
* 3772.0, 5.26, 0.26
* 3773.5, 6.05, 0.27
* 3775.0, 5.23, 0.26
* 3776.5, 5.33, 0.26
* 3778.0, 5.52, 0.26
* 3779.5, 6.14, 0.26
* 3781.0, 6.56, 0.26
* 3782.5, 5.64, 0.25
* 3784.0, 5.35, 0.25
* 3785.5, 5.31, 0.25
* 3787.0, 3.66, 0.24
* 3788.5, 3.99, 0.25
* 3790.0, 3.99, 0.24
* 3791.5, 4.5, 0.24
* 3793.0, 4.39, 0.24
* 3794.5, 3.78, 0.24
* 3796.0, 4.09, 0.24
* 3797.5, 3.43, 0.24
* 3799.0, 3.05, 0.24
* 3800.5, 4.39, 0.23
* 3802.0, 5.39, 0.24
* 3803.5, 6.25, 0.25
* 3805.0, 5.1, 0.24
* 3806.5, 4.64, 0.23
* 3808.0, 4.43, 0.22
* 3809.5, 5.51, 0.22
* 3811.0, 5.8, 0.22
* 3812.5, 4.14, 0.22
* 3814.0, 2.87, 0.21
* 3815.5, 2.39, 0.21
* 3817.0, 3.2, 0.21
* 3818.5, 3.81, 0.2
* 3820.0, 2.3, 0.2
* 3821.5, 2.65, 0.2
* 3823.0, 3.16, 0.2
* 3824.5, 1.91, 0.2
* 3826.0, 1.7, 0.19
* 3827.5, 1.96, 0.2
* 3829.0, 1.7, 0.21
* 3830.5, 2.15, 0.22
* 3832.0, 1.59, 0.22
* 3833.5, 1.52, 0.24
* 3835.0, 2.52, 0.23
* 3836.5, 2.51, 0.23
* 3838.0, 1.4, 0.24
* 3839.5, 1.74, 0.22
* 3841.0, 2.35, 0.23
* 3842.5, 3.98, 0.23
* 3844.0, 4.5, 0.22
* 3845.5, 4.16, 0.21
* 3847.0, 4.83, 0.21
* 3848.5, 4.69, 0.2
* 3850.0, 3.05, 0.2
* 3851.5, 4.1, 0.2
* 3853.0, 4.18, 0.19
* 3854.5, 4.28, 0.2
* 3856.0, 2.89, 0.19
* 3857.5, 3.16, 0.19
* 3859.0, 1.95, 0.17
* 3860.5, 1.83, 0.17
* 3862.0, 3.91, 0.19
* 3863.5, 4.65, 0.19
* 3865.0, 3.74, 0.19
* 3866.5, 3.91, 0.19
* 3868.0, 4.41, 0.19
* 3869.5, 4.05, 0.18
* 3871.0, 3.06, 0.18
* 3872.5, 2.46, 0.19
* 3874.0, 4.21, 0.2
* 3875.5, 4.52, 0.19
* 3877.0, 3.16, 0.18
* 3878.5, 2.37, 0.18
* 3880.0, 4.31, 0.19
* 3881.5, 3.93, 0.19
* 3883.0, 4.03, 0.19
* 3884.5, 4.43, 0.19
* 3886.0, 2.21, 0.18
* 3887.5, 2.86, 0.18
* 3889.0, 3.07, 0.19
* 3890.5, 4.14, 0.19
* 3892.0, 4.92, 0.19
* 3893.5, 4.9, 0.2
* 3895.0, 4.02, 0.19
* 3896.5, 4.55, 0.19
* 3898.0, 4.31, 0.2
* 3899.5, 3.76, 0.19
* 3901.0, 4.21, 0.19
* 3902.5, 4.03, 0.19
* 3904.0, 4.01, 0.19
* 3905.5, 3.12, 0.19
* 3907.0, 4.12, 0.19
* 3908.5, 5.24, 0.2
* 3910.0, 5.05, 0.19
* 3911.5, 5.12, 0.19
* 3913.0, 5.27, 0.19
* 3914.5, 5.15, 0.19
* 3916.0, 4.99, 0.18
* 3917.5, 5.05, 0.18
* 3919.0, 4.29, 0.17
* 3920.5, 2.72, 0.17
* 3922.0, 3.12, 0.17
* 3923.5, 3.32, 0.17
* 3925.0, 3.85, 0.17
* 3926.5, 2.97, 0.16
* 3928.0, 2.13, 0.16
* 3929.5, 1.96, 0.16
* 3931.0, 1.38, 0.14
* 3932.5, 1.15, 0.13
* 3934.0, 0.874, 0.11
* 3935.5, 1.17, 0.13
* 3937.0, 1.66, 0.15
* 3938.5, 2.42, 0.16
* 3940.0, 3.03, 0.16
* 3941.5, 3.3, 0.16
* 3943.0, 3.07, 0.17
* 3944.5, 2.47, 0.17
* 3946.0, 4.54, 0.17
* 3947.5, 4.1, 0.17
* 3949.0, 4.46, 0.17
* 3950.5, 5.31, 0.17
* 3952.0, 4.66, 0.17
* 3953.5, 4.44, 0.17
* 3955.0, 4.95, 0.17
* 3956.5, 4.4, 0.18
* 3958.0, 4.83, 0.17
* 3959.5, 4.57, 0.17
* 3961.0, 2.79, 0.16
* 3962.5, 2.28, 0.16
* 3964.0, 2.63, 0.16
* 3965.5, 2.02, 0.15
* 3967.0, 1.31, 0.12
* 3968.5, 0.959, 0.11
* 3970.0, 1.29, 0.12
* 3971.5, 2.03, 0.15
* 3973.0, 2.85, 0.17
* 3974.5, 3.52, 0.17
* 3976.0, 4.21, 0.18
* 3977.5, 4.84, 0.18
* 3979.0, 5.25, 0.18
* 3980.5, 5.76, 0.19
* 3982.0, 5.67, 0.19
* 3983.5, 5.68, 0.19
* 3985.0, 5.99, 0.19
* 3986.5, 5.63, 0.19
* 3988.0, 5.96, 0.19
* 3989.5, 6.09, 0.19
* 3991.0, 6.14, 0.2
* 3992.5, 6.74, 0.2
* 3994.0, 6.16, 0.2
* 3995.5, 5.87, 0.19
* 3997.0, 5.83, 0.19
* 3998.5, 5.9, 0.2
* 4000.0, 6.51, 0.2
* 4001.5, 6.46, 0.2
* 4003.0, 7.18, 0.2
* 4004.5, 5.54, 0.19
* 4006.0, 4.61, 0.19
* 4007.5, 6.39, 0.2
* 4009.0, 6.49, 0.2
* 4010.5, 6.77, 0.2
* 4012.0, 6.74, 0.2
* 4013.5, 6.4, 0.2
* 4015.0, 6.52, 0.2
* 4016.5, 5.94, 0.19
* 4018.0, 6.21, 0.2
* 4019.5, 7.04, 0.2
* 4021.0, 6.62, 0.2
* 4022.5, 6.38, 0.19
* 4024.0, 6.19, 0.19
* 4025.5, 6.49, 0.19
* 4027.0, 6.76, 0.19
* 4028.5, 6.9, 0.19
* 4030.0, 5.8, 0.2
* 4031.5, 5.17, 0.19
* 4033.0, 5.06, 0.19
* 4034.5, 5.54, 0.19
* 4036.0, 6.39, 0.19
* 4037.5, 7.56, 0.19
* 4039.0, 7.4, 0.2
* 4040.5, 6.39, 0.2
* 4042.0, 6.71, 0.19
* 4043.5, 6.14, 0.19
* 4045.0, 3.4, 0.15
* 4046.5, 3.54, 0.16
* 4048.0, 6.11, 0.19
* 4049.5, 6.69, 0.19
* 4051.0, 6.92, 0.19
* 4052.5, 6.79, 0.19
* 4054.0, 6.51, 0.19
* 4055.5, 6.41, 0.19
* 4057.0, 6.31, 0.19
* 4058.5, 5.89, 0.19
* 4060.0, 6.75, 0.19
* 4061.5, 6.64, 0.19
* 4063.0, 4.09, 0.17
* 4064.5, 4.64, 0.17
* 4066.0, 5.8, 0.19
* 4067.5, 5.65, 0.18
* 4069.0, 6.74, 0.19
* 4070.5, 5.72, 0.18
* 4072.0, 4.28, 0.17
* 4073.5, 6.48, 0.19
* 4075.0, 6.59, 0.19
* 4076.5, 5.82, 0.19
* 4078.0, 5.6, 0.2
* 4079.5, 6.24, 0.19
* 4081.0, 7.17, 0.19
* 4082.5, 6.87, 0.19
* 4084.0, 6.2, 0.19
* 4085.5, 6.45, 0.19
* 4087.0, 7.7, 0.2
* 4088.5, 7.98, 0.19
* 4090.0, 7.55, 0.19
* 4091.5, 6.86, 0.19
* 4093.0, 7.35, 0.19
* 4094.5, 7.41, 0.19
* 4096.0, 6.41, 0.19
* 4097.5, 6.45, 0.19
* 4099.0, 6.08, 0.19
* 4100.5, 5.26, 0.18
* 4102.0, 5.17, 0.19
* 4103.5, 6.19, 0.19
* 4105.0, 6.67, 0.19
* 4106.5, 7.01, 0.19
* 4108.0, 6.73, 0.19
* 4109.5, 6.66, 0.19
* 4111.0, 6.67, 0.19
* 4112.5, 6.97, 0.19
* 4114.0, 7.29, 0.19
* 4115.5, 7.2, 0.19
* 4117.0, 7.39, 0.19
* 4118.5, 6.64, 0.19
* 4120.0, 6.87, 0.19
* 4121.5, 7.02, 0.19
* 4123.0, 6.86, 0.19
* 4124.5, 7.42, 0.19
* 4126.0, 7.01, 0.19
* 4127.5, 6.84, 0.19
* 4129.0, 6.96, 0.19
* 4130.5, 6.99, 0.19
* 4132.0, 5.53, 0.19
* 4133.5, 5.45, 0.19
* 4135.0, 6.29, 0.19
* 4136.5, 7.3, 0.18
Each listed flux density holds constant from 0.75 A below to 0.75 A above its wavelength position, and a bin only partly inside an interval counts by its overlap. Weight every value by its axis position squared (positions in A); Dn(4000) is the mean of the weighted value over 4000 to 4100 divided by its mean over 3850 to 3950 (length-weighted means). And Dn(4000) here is 1.90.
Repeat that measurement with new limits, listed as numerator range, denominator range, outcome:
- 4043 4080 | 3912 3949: 1.99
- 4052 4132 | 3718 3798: 2.02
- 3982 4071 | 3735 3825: 1.74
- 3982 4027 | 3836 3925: 1.74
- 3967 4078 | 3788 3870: 1.81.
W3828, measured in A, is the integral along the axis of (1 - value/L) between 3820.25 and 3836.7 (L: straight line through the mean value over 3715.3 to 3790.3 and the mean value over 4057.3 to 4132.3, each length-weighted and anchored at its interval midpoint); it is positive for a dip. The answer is 8.5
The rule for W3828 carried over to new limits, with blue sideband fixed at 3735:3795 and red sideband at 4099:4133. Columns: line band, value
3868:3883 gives 3.8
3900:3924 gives 3.8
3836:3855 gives 4.5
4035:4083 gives 1.3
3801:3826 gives 2.6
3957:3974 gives 9.1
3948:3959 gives 1.5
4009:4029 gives -2.0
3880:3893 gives 3.1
